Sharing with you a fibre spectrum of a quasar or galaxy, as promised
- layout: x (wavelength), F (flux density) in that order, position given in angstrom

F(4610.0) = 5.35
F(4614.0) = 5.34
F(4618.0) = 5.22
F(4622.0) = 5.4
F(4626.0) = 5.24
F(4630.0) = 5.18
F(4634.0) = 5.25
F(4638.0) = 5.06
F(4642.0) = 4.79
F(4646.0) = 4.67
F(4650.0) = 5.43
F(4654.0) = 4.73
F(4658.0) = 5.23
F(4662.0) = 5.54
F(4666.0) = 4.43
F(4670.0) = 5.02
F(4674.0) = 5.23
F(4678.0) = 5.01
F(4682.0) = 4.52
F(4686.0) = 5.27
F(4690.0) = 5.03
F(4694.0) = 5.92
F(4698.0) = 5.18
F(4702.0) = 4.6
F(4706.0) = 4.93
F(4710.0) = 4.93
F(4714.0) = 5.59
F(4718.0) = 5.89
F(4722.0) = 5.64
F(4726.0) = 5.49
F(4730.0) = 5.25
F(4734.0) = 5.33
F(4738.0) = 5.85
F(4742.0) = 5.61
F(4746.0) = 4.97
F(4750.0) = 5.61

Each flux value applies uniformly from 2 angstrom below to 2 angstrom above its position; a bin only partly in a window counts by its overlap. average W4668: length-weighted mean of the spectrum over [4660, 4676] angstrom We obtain 5.05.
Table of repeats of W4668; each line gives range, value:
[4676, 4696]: 5.15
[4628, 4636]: 5.21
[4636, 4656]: 4.94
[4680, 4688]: 4.89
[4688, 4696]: 5.47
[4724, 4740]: 5.48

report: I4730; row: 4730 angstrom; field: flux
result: 5.25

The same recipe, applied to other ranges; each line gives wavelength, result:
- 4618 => 5.22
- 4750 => 5.61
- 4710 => 4.93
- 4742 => 5.61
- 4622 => 5.4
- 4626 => 5.24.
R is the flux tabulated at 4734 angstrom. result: 5.33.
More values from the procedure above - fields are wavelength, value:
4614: 5.34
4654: 4.73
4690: 5.03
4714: 5.59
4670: 5.02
